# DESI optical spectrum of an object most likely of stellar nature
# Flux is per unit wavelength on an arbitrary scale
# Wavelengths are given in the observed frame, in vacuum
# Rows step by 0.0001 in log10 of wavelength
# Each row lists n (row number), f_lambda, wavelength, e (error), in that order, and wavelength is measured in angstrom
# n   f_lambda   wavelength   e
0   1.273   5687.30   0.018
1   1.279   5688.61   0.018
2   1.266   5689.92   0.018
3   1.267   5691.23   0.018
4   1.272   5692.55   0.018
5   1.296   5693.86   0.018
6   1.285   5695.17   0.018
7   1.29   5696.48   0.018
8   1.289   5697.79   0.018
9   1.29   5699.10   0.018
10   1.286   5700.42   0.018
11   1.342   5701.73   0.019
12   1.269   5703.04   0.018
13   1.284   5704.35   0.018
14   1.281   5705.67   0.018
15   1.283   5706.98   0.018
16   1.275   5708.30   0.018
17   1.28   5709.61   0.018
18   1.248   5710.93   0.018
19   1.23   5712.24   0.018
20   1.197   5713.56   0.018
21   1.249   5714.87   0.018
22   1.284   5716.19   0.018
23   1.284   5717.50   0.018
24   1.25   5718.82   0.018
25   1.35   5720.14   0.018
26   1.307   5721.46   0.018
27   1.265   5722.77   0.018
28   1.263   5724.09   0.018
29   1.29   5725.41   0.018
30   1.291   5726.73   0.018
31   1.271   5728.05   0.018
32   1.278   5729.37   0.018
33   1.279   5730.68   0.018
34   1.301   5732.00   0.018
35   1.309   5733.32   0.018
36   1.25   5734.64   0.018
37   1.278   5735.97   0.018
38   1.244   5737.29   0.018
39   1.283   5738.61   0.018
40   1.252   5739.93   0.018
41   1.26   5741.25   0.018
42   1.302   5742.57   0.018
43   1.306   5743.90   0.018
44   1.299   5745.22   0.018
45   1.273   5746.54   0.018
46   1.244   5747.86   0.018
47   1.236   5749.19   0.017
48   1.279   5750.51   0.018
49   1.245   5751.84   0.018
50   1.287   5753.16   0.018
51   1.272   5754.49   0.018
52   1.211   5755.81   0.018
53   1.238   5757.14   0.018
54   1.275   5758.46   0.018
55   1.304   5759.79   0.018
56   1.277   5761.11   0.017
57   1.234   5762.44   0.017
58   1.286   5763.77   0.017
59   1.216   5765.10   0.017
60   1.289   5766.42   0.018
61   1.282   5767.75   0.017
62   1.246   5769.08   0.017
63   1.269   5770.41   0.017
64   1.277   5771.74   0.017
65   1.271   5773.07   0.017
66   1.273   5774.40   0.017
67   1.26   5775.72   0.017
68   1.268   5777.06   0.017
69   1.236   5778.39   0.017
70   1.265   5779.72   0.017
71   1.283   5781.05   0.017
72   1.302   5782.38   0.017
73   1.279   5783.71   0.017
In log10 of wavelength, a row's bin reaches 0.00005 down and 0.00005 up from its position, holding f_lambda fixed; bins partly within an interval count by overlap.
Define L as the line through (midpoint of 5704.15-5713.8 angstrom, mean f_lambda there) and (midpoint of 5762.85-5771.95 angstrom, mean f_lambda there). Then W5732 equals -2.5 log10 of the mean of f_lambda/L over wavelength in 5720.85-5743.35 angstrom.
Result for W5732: -0.01 mag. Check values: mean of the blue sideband 1.26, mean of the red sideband 1.26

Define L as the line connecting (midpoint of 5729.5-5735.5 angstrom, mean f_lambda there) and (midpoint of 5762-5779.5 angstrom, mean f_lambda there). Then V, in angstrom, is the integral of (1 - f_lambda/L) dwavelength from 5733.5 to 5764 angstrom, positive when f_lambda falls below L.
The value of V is 0.2 angstrom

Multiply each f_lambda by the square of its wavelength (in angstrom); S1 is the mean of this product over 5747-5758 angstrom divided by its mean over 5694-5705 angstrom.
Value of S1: 1.0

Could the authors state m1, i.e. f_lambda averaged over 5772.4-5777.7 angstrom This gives 1.27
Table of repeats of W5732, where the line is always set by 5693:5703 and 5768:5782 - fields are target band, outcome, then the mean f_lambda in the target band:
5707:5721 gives 0.020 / 1.27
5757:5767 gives 0.003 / 1.27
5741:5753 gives 0.003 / 1.27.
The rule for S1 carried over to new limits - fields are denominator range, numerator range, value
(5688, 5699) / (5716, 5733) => 1.02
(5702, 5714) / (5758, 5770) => 1.02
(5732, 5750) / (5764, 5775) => 1.00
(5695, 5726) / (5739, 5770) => 1.01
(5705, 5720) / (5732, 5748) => 1.02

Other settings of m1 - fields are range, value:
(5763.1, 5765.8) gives 1.25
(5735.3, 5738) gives 1.26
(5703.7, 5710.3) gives 1.28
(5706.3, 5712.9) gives 1.26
